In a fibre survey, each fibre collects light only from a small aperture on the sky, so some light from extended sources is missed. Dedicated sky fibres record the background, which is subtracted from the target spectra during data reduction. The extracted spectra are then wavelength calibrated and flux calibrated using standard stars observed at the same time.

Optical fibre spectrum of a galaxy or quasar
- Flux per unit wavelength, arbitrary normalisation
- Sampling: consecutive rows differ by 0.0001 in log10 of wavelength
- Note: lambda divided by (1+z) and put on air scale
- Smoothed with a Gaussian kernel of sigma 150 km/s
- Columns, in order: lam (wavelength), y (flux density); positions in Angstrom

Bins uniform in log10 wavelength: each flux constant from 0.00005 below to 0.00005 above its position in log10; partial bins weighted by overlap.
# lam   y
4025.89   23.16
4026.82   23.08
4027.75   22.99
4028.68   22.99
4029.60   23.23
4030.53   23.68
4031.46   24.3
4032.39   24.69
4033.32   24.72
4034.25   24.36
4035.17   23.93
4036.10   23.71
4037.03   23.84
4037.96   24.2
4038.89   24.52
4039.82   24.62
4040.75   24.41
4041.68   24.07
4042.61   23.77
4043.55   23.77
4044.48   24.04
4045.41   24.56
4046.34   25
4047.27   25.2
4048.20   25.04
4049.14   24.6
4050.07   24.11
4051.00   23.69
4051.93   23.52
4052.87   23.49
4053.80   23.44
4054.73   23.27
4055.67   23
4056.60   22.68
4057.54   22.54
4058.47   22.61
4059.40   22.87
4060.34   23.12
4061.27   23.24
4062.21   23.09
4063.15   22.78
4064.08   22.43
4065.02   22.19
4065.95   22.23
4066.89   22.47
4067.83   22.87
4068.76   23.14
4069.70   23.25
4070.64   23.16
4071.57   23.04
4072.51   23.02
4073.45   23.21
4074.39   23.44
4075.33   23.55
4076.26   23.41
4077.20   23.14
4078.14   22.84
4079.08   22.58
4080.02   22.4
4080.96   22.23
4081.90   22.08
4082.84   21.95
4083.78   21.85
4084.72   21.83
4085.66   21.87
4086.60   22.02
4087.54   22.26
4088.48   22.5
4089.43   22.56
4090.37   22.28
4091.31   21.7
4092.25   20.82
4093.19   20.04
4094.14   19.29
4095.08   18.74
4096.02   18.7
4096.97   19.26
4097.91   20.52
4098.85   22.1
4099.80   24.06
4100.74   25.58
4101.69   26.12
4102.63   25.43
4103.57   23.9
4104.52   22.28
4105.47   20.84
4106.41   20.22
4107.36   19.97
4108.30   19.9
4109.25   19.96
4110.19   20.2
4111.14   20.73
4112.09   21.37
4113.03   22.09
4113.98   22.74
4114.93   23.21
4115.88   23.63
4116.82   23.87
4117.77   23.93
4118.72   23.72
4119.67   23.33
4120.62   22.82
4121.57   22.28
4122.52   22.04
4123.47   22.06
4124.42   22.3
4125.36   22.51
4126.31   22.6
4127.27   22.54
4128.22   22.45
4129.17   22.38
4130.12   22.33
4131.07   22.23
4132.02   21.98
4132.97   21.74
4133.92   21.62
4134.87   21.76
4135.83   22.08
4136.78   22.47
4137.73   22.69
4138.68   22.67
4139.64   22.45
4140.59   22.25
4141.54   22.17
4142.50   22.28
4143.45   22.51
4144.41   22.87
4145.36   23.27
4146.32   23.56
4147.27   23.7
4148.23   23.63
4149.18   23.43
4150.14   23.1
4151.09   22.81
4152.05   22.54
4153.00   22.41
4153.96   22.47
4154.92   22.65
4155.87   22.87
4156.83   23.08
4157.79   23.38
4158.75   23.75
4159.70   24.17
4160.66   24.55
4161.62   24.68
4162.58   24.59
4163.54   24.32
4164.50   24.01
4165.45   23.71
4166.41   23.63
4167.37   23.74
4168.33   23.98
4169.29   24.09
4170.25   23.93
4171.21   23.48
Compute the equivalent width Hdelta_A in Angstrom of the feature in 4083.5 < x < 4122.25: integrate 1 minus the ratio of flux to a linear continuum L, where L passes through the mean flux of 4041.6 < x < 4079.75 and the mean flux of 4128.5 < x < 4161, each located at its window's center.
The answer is 1.8 Angstrom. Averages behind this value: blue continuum 23.3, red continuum 22.8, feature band 22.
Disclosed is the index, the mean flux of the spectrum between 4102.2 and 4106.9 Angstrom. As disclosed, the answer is 22.5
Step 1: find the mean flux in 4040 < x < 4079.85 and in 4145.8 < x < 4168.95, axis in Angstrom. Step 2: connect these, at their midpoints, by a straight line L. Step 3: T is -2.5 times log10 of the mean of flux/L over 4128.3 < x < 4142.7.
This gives 0.06 mag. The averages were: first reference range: 23.4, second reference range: 23.5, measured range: 22.2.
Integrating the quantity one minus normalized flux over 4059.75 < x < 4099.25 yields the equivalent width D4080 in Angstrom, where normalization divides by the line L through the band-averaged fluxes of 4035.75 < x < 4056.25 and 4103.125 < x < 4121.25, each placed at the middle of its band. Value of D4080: 1.6 Angstrom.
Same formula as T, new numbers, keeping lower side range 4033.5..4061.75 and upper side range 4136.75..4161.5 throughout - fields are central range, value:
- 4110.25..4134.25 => 0.04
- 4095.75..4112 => 0.08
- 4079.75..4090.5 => 0.07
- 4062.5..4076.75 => 0.03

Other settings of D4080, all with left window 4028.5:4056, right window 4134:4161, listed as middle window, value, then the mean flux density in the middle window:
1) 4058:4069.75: 0.5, 22.8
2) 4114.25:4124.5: 0.1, 23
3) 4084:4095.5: 1.1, 21.3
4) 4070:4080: 0.3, 23.1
